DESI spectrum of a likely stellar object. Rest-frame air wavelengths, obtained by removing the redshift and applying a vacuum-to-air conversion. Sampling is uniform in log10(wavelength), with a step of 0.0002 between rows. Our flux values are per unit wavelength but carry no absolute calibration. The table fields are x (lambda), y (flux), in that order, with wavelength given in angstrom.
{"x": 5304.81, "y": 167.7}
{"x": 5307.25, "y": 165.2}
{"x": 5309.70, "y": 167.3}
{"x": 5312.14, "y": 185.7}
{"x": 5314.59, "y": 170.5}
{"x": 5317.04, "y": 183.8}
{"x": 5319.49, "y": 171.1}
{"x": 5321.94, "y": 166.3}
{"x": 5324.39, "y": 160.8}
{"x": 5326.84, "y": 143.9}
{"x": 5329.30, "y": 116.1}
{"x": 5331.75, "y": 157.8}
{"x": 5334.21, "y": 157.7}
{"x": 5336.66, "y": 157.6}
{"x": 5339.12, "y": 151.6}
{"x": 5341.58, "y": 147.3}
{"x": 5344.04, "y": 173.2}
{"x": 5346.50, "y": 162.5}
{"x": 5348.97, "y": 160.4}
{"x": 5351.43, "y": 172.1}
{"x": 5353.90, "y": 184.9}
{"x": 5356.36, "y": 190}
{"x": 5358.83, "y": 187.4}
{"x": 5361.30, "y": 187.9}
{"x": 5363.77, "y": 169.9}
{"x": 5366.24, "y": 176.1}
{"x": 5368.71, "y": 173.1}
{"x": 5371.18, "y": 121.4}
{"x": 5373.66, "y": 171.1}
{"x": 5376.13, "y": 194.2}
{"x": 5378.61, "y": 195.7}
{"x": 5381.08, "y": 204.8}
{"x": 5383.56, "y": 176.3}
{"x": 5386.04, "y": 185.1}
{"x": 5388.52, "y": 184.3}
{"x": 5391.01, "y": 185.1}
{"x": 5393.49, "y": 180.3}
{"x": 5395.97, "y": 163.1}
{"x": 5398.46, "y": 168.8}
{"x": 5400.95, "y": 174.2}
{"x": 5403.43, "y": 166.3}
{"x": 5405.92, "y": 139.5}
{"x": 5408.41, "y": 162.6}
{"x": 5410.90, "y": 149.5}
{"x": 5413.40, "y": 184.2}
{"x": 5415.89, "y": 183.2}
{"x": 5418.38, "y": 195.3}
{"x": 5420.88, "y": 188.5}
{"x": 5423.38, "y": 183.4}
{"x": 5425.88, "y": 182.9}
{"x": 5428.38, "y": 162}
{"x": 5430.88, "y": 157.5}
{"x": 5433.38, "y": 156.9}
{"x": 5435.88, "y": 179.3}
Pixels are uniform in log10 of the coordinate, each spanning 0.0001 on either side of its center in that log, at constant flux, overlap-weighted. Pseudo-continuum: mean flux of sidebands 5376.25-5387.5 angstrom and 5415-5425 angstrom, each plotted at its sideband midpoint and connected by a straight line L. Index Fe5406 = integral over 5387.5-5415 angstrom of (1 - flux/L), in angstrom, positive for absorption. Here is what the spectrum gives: 2.9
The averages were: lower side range 191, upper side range 188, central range 169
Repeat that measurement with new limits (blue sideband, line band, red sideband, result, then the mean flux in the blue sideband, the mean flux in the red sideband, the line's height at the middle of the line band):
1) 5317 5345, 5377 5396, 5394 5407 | -2.8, 156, 164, 162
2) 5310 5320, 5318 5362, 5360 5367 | 3.5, 177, 178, 178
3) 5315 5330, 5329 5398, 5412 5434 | -2.1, 159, 177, 167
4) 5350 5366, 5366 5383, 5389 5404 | 0.1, 181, 174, 178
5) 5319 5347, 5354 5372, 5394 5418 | -1.6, 155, 167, 160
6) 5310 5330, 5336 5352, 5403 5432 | 0.5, 164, 171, 166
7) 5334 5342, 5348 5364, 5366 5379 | -1.7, 154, 170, 162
